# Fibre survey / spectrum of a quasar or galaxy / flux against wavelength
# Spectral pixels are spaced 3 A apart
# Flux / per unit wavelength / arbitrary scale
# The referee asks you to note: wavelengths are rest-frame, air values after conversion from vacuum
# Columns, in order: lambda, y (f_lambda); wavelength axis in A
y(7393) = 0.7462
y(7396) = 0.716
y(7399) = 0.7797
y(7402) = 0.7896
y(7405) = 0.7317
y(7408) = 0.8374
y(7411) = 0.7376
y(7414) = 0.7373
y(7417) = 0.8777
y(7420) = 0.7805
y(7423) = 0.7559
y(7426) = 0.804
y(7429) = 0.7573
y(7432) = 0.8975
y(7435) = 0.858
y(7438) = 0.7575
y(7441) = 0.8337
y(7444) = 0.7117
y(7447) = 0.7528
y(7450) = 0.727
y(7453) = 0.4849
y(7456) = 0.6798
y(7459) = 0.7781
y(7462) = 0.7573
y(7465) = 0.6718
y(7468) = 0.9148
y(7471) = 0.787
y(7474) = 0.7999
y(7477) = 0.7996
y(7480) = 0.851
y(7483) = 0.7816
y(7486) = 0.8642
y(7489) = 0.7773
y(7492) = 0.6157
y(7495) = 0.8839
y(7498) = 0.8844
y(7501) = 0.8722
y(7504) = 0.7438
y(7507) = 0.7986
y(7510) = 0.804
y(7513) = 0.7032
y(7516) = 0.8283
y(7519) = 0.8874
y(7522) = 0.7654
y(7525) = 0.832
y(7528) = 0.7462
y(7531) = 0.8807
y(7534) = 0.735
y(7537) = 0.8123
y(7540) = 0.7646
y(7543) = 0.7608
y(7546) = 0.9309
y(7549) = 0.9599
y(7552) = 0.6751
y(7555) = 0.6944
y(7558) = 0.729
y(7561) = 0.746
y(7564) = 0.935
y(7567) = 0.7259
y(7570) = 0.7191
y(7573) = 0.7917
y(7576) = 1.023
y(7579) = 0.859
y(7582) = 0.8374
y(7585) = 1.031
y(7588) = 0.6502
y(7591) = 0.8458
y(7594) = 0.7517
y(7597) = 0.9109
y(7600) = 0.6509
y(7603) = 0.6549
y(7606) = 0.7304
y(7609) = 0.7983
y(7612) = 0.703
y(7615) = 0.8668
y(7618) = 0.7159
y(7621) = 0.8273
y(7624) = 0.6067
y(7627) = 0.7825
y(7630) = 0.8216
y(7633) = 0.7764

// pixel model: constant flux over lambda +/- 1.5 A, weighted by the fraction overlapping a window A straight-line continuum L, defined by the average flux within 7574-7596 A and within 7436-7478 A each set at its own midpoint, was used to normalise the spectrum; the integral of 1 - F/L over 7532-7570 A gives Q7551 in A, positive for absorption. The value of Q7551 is 1.8 A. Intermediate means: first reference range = 0.748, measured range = 0.788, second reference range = 0.857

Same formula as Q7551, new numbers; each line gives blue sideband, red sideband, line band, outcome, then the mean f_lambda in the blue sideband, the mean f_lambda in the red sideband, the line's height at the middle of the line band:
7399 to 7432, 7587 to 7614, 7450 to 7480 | 1.1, 0.786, 0.748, 0.776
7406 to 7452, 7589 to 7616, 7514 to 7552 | -2.2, 0.784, 0.764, 0.772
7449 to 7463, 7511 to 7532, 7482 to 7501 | -1.5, 0.681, 0.804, 0.748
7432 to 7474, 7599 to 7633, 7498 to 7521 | -1.8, 0.755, 0.745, 0.751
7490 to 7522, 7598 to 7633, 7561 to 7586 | -2.9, 0.8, 0.746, 0.766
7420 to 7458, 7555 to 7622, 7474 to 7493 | -0.6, 0.753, 0.793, 0.765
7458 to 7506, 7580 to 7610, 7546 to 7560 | 0.2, 0.799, 0.787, 0.792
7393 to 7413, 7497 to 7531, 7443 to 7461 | 2.1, 0.763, 0.808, 0.783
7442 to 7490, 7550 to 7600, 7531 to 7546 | -0.1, 0.759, 0.805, 0.789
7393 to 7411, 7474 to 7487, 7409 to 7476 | 2.2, 0.766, 0.82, 0.794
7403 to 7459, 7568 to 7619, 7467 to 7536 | -2.5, 0.763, 0.797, 0.778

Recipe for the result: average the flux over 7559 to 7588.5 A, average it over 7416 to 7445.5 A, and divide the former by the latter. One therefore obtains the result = 1.0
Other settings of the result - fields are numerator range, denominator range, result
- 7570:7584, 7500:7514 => 1.10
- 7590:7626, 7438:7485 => 1.00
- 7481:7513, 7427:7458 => 1.07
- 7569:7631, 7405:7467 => 1.04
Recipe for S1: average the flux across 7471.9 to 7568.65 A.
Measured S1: 0.799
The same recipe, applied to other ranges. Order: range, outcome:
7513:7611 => 0.8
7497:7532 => 0.81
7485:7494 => 0.753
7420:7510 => 0.78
